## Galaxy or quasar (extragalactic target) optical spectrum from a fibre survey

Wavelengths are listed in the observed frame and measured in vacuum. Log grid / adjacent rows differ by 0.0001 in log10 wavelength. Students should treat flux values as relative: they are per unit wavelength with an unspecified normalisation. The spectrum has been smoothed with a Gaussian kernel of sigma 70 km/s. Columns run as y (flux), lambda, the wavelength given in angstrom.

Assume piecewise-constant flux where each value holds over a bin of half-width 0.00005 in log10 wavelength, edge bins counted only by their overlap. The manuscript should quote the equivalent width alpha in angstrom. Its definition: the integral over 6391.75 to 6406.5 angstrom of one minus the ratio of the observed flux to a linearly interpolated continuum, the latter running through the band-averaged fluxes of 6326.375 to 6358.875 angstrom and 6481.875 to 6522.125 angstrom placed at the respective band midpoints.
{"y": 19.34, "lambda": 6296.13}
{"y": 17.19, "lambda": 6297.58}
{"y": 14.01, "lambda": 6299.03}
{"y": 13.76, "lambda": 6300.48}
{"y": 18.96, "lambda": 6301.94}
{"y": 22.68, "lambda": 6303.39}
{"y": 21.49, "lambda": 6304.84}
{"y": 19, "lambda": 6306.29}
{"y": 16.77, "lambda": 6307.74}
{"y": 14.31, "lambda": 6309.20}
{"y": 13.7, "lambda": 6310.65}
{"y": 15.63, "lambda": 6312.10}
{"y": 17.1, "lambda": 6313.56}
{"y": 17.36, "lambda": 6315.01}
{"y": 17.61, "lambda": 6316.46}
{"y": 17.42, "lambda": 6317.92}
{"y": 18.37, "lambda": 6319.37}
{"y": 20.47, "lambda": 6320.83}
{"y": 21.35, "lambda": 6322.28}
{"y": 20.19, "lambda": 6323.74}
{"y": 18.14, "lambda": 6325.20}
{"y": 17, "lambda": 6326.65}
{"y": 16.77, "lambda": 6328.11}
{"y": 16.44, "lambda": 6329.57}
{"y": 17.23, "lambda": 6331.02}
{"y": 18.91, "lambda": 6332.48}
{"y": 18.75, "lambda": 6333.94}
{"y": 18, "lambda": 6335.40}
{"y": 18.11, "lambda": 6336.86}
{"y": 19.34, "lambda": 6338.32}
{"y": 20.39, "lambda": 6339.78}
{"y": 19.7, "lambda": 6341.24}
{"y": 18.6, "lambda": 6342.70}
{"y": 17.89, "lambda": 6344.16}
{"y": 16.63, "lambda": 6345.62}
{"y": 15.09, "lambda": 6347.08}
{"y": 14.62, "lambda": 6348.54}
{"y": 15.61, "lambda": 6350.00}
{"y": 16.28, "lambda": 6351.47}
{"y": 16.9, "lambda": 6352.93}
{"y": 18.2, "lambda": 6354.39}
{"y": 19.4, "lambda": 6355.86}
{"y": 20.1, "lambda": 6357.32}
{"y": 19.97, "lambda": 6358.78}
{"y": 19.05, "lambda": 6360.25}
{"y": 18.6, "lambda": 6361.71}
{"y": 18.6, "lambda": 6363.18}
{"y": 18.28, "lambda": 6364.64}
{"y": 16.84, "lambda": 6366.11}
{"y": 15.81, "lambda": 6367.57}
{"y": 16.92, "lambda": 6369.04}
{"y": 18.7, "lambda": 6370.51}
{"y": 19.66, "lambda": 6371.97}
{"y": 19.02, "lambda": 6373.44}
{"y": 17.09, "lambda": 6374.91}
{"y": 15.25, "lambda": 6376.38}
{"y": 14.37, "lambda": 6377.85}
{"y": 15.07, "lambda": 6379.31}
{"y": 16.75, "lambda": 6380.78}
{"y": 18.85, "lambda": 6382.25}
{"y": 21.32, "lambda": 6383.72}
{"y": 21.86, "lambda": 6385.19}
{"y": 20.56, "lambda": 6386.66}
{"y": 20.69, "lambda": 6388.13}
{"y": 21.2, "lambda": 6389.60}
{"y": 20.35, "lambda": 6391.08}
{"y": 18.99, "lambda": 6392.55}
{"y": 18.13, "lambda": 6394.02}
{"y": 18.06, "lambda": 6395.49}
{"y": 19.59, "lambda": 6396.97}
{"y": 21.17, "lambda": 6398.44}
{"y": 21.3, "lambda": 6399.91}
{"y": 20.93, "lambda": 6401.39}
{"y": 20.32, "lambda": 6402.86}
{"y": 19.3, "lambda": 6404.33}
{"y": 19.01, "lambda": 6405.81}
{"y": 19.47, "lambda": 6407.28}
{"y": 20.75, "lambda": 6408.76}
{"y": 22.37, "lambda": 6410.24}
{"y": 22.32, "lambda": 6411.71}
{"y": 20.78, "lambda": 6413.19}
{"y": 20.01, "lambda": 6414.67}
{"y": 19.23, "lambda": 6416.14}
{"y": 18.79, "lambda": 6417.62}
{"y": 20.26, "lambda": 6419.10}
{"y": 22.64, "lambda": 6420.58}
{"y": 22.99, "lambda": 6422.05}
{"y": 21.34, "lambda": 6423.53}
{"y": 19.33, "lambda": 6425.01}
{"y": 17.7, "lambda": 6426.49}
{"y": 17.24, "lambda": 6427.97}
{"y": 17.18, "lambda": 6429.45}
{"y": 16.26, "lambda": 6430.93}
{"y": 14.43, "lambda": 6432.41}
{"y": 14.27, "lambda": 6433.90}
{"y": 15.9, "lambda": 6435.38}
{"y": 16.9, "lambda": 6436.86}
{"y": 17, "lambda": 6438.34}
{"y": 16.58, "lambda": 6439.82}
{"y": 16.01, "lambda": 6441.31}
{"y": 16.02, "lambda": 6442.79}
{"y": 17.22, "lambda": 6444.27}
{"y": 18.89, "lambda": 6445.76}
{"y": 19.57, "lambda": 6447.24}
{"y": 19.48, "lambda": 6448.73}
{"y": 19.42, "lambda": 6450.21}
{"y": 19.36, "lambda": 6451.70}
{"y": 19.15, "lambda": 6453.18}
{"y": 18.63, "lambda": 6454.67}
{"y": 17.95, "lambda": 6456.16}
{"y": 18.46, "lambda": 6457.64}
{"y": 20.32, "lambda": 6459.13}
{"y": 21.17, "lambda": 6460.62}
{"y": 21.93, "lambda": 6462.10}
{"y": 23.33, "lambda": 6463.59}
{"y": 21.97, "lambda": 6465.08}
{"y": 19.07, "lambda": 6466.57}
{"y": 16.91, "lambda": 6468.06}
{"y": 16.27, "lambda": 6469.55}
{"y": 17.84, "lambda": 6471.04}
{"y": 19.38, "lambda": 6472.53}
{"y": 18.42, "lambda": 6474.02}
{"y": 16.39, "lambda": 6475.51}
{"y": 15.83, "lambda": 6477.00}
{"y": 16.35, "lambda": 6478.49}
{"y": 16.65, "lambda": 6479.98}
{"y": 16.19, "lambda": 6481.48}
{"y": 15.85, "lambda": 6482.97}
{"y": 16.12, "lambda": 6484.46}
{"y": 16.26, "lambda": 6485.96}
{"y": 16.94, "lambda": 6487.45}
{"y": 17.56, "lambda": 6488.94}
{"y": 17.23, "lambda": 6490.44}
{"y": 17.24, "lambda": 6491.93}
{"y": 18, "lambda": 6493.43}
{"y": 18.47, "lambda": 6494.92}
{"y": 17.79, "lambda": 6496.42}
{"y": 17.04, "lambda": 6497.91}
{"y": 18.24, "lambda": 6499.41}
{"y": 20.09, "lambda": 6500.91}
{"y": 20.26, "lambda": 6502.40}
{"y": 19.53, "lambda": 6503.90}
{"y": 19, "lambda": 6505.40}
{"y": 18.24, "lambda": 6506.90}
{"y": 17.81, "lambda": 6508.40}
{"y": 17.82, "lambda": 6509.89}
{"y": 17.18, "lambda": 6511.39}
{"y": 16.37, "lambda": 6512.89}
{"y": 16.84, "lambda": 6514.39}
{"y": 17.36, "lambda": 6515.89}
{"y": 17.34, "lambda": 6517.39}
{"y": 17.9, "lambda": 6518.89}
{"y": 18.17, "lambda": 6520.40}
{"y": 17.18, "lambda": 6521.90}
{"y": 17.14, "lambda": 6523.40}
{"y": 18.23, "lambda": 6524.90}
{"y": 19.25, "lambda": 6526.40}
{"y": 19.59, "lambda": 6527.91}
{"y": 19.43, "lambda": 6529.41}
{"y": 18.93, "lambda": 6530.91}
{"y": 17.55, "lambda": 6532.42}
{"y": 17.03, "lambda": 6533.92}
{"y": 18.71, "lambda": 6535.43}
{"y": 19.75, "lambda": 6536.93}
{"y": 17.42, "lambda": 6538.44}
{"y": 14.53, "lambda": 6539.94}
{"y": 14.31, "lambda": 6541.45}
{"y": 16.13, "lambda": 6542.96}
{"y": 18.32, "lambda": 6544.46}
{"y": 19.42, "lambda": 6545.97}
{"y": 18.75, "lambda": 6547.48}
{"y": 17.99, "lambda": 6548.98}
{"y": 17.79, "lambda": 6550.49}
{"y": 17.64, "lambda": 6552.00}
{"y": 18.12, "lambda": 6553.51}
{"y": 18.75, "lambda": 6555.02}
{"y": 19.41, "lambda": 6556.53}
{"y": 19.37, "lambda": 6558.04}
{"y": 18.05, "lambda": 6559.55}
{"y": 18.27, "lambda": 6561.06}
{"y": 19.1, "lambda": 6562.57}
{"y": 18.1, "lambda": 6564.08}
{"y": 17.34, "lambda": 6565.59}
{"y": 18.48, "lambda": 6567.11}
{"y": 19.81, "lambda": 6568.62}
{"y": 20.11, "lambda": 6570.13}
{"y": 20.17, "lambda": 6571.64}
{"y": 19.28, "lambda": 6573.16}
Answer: -1.6 angstrom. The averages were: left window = 17.8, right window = 17.7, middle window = 19.7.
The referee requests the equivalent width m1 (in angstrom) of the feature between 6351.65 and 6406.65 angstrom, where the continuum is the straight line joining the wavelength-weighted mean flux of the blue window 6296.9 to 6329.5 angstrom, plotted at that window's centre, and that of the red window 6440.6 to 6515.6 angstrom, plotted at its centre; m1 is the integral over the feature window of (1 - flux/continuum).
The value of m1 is -2.86 angstrom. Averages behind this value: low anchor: 17.7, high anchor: 18.2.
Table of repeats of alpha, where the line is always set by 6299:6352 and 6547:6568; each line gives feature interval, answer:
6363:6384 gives 0.5 angstrom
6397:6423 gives -3.9 angstrom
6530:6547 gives 0.8 angstrom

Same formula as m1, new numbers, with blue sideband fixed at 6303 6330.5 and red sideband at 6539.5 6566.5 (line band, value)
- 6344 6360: 0.5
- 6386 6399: -1.4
